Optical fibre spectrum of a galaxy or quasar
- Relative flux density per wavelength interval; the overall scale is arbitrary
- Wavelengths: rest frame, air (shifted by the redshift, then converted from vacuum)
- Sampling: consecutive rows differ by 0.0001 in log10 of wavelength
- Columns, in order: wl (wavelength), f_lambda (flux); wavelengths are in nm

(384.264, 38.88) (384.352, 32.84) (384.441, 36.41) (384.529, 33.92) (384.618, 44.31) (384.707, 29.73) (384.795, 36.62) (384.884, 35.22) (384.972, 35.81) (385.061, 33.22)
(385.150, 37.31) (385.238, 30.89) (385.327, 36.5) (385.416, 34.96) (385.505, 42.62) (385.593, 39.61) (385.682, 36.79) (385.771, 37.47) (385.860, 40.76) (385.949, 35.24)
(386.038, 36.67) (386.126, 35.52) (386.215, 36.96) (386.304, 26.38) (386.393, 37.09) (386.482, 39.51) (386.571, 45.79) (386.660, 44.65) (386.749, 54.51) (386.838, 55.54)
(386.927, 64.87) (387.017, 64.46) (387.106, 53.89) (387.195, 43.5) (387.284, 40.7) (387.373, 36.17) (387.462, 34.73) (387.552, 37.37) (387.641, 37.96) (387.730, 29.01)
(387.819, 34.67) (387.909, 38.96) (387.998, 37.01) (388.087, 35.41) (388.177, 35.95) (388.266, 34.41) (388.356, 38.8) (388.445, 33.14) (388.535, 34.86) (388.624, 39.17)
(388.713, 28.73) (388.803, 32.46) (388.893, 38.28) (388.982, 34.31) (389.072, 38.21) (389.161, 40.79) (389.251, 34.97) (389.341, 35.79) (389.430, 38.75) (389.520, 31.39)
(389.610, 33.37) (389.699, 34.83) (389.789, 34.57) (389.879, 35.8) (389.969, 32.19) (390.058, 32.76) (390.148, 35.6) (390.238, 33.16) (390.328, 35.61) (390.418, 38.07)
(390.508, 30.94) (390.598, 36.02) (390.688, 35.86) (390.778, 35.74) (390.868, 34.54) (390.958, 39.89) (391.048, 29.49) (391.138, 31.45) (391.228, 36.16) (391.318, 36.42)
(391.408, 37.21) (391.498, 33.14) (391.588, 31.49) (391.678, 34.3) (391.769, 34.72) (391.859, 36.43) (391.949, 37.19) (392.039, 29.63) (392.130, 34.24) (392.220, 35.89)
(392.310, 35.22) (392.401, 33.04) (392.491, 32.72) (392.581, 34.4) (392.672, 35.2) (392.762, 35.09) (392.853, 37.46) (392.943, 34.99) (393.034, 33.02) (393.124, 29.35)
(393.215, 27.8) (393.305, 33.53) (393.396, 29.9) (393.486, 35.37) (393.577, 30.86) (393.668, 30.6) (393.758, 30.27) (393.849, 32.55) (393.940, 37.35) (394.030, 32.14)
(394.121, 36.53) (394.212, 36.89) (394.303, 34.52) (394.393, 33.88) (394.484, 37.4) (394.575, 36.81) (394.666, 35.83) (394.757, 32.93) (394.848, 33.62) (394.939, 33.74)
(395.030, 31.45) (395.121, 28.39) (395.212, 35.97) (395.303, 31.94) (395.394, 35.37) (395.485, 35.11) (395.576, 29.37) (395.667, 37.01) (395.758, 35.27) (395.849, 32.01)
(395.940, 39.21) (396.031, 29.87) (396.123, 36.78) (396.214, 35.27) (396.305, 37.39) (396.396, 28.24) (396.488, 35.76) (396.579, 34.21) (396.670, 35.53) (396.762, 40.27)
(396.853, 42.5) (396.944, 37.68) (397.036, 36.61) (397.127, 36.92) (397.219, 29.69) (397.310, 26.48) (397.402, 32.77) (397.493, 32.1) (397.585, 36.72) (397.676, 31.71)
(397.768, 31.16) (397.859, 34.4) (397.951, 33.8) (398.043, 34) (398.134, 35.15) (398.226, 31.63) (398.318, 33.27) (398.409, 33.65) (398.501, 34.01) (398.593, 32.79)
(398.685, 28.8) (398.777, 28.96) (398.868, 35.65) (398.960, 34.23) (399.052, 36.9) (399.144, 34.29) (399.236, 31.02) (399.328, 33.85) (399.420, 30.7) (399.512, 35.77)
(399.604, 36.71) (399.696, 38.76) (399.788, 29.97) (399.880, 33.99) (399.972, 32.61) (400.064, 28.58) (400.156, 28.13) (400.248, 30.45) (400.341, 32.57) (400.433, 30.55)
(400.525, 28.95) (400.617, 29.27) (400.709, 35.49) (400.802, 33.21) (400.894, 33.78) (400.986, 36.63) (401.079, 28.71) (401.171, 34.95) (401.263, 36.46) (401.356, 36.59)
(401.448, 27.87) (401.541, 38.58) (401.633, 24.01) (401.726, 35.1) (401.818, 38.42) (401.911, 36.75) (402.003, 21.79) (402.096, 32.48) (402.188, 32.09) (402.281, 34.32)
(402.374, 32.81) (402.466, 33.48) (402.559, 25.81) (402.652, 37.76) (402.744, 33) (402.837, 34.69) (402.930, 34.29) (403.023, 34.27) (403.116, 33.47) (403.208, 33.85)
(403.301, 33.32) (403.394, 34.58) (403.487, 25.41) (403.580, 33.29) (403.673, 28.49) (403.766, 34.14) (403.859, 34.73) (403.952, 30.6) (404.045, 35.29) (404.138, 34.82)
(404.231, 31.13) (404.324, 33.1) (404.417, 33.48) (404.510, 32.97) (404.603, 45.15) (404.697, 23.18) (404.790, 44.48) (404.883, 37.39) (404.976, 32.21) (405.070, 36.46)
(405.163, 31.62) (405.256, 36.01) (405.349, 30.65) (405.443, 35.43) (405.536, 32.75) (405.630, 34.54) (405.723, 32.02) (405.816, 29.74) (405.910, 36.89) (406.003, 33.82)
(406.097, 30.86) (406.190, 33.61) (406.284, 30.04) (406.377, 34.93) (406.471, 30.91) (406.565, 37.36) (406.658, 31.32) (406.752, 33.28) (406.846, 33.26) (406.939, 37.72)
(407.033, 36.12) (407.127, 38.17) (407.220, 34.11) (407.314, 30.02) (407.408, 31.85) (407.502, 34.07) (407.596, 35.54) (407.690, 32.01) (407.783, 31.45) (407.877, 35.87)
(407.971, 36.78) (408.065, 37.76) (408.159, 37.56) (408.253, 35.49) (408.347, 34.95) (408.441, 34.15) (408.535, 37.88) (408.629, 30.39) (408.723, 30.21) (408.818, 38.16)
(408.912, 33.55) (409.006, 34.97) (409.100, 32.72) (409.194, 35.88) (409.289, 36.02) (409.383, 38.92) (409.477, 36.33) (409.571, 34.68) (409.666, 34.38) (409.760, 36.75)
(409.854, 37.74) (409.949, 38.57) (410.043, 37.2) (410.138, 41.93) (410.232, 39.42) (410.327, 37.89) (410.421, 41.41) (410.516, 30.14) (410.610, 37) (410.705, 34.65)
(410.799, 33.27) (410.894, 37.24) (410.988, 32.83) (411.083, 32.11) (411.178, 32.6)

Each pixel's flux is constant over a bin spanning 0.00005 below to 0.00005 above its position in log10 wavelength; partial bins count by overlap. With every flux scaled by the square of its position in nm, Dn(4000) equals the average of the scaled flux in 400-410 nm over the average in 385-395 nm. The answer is 1.00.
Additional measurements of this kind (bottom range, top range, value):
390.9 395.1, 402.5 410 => 1.08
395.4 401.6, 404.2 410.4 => 1.08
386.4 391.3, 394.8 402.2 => 0.92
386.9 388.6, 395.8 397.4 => 0.91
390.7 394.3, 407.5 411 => 1.15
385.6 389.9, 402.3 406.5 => 0.94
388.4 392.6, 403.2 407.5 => 1.04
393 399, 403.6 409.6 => 1.07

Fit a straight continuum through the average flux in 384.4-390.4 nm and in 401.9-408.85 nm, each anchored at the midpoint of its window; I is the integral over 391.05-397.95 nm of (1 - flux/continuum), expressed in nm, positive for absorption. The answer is 0.41 nm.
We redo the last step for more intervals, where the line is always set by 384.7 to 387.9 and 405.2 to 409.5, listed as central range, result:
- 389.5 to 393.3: 0.43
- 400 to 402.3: 0.24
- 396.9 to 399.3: 0.23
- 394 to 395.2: 0.11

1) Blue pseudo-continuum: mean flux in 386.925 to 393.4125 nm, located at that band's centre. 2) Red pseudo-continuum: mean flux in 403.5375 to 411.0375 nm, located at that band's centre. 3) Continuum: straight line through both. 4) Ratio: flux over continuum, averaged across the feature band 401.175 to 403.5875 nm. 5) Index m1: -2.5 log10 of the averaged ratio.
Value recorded 0.067 mag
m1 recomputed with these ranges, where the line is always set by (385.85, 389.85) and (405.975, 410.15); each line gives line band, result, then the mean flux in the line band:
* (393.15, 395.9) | 0.124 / 33.5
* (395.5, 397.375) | 0.071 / 34.8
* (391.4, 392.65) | 0.116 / 34.2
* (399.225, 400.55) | 0.133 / 32.3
